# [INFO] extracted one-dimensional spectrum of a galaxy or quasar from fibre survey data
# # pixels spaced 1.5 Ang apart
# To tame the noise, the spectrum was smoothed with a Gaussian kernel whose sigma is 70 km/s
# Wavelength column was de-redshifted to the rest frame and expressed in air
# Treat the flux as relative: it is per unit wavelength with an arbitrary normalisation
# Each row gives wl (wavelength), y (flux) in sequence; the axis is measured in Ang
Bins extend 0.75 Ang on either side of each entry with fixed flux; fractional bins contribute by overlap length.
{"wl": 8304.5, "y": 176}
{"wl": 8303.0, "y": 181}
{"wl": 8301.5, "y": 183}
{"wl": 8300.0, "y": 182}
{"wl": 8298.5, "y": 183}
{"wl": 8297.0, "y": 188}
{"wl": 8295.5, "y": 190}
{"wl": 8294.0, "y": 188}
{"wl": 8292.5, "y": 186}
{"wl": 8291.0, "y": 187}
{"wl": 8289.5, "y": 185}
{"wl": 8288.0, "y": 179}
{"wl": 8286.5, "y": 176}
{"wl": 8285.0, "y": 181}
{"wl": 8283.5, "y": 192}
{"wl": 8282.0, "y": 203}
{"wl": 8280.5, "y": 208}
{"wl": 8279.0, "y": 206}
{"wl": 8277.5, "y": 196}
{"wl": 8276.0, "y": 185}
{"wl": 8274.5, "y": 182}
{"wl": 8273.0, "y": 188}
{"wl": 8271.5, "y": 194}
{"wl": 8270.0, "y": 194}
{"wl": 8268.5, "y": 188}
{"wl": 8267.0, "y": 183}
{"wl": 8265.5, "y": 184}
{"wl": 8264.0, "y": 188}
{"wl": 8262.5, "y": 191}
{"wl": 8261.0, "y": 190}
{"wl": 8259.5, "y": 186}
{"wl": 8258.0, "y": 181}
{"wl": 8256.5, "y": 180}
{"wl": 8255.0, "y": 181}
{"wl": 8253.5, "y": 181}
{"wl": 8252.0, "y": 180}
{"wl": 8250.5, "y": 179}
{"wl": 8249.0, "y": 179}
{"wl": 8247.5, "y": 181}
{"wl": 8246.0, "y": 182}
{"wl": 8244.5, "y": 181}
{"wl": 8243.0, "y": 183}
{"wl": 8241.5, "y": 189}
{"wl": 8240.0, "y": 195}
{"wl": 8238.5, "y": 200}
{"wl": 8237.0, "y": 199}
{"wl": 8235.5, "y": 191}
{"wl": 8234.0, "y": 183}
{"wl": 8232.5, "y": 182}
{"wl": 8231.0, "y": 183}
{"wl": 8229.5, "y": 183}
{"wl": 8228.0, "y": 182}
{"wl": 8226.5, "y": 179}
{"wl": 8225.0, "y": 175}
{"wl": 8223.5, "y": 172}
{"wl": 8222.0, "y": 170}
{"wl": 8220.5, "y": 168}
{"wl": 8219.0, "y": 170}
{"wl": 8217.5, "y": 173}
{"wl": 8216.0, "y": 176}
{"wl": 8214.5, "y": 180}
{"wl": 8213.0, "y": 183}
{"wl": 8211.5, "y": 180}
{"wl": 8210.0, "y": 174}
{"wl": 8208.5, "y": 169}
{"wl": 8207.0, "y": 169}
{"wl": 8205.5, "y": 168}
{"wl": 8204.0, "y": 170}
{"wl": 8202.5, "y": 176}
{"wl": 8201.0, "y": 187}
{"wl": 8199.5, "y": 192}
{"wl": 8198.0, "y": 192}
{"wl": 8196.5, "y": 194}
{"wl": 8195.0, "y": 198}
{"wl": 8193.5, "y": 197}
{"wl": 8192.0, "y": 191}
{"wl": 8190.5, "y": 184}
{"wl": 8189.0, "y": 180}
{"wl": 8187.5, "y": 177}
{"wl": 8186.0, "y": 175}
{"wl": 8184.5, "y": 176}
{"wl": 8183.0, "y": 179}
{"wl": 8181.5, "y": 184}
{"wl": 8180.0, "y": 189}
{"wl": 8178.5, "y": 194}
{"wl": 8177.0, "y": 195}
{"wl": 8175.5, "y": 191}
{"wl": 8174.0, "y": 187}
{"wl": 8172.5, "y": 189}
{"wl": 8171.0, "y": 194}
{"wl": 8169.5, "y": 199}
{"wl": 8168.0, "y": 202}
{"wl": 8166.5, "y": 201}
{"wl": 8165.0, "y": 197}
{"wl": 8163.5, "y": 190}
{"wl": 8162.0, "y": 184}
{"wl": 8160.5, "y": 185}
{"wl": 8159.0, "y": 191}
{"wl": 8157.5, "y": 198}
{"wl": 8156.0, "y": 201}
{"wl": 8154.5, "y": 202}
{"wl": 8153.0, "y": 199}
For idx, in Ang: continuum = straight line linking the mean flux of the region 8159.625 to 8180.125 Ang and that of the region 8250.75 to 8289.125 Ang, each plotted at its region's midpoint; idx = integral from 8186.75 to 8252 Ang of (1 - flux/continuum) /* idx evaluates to 2.9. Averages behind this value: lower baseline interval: 193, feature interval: 182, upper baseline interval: 188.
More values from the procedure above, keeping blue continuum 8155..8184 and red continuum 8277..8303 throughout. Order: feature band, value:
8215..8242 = 1.3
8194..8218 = 1.3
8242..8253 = 0.5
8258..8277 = 0.2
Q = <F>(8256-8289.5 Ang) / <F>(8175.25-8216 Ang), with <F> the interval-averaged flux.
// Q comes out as 1.0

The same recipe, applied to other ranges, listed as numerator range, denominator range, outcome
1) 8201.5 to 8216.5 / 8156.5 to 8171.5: 0.90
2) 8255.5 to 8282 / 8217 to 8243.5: 1.04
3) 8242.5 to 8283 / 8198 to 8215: 1.05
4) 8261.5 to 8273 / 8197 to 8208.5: 1.06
